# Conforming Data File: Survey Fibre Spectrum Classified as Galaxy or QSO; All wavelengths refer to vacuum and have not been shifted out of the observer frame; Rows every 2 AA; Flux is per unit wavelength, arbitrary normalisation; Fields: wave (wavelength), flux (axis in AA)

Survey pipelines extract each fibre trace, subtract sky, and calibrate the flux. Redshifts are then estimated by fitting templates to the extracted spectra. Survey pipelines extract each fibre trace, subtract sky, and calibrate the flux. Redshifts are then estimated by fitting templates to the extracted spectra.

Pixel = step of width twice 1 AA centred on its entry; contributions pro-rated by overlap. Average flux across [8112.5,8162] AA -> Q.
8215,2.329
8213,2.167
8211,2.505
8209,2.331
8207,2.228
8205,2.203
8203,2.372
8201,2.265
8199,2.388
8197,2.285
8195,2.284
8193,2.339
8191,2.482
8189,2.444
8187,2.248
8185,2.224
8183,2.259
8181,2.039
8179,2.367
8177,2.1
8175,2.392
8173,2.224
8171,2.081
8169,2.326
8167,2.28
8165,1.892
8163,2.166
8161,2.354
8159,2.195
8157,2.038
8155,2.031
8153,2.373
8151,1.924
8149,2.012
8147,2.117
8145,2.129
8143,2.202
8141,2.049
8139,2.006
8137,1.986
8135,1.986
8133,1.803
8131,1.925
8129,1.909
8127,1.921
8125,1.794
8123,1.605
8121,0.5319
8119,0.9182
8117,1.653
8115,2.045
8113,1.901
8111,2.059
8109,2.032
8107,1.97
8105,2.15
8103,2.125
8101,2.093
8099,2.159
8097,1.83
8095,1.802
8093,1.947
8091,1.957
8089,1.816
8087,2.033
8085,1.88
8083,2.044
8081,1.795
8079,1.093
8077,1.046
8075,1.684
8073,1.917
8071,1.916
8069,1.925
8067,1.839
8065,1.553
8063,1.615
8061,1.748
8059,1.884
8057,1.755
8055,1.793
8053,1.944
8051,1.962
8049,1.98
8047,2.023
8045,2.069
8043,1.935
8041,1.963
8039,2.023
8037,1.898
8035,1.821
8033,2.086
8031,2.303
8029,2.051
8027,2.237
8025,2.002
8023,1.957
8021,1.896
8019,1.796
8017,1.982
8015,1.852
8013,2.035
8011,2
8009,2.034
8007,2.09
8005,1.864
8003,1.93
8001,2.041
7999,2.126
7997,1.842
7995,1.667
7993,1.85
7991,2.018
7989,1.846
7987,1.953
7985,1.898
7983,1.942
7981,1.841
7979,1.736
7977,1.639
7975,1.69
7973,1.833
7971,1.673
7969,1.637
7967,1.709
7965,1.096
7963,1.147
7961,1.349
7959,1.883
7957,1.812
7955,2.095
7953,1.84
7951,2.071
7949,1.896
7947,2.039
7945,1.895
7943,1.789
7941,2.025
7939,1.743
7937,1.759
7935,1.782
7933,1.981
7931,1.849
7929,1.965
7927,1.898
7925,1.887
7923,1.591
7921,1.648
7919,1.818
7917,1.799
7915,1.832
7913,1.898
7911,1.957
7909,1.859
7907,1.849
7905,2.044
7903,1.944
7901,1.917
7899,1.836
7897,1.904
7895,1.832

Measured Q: 1.9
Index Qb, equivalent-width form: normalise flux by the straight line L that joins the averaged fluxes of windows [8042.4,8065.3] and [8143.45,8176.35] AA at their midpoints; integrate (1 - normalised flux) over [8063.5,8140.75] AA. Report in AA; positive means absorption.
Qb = 7.3 AA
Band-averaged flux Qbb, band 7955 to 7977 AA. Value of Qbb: 1.61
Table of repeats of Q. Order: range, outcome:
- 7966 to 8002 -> 1.83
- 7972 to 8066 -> 1.91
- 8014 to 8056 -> 1.98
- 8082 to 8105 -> 1.98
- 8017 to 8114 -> 1.9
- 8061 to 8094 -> 1.75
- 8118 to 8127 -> 1.29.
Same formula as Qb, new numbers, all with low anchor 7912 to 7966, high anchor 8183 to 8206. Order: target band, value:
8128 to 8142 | 1.56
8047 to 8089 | 5.71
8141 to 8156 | 0.78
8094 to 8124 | 4.88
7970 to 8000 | 0.80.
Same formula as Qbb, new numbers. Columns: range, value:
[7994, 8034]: 1.99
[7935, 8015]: 1.83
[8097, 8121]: 1.86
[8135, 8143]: 2.03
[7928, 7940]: 1.85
